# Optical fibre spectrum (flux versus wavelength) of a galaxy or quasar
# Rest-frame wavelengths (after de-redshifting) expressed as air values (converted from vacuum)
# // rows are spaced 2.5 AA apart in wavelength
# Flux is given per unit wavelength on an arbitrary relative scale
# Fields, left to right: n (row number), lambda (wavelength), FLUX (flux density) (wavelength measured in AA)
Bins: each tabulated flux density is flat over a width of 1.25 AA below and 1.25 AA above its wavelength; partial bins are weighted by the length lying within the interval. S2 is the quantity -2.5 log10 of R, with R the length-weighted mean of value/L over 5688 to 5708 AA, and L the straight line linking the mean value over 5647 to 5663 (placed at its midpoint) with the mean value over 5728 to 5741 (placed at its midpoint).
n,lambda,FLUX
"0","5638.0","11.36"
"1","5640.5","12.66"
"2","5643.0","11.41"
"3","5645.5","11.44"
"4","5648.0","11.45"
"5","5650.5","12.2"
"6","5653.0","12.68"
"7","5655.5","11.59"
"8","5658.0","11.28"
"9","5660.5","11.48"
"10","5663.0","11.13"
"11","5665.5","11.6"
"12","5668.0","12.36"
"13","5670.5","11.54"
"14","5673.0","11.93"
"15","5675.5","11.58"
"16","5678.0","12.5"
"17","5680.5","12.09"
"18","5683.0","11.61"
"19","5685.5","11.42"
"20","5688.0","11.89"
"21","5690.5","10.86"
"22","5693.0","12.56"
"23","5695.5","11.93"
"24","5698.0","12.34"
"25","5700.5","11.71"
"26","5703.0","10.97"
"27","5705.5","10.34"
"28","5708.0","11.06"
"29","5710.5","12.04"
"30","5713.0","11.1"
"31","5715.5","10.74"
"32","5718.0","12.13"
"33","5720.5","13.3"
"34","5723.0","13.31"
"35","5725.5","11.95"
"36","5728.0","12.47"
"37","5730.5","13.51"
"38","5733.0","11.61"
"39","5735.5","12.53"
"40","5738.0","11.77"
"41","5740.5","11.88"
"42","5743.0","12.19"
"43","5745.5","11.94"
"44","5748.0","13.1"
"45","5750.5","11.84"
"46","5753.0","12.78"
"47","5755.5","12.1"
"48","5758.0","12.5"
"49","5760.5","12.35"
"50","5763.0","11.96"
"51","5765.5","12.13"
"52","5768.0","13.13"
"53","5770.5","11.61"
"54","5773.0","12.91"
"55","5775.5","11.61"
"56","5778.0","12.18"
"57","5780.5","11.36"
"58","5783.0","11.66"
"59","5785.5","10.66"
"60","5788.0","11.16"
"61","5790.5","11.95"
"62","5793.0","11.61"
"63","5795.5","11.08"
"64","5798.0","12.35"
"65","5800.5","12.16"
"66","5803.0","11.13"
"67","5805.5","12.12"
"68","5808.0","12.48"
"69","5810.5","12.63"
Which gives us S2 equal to 0.05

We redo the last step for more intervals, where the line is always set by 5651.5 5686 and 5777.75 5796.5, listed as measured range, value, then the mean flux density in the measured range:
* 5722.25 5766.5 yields -0.07 mag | 12.3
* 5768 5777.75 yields -0.07 mag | 12.2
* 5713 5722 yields -0.03 mag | 12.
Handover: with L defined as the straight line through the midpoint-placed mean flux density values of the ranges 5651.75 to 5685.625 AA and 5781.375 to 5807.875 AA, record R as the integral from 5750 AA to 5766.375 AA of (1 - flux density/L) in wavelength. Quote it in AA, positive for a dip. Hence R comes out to -0.8 AA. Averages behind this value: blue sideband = 11.8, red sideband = 11.6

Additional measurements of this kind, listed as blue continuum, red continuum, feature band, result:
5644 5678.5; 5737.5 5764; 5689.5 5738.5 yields 0.5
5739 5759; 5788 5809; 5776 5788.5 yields 0.6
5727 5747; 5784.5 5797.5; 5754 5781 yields -1.0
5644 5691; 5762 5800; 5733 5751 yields -0.5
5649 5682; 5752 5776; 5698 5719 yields 1.3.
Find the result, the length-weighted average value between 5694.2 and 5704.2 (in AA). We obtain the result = 11.7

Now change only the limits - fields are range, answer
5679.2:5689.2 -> 11.8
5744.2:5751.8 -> 12.3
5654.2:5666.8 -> 11.4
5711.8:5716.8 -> 10.9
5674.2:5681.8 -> 12.1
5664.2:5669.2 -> 12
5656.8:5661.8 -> 11.4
